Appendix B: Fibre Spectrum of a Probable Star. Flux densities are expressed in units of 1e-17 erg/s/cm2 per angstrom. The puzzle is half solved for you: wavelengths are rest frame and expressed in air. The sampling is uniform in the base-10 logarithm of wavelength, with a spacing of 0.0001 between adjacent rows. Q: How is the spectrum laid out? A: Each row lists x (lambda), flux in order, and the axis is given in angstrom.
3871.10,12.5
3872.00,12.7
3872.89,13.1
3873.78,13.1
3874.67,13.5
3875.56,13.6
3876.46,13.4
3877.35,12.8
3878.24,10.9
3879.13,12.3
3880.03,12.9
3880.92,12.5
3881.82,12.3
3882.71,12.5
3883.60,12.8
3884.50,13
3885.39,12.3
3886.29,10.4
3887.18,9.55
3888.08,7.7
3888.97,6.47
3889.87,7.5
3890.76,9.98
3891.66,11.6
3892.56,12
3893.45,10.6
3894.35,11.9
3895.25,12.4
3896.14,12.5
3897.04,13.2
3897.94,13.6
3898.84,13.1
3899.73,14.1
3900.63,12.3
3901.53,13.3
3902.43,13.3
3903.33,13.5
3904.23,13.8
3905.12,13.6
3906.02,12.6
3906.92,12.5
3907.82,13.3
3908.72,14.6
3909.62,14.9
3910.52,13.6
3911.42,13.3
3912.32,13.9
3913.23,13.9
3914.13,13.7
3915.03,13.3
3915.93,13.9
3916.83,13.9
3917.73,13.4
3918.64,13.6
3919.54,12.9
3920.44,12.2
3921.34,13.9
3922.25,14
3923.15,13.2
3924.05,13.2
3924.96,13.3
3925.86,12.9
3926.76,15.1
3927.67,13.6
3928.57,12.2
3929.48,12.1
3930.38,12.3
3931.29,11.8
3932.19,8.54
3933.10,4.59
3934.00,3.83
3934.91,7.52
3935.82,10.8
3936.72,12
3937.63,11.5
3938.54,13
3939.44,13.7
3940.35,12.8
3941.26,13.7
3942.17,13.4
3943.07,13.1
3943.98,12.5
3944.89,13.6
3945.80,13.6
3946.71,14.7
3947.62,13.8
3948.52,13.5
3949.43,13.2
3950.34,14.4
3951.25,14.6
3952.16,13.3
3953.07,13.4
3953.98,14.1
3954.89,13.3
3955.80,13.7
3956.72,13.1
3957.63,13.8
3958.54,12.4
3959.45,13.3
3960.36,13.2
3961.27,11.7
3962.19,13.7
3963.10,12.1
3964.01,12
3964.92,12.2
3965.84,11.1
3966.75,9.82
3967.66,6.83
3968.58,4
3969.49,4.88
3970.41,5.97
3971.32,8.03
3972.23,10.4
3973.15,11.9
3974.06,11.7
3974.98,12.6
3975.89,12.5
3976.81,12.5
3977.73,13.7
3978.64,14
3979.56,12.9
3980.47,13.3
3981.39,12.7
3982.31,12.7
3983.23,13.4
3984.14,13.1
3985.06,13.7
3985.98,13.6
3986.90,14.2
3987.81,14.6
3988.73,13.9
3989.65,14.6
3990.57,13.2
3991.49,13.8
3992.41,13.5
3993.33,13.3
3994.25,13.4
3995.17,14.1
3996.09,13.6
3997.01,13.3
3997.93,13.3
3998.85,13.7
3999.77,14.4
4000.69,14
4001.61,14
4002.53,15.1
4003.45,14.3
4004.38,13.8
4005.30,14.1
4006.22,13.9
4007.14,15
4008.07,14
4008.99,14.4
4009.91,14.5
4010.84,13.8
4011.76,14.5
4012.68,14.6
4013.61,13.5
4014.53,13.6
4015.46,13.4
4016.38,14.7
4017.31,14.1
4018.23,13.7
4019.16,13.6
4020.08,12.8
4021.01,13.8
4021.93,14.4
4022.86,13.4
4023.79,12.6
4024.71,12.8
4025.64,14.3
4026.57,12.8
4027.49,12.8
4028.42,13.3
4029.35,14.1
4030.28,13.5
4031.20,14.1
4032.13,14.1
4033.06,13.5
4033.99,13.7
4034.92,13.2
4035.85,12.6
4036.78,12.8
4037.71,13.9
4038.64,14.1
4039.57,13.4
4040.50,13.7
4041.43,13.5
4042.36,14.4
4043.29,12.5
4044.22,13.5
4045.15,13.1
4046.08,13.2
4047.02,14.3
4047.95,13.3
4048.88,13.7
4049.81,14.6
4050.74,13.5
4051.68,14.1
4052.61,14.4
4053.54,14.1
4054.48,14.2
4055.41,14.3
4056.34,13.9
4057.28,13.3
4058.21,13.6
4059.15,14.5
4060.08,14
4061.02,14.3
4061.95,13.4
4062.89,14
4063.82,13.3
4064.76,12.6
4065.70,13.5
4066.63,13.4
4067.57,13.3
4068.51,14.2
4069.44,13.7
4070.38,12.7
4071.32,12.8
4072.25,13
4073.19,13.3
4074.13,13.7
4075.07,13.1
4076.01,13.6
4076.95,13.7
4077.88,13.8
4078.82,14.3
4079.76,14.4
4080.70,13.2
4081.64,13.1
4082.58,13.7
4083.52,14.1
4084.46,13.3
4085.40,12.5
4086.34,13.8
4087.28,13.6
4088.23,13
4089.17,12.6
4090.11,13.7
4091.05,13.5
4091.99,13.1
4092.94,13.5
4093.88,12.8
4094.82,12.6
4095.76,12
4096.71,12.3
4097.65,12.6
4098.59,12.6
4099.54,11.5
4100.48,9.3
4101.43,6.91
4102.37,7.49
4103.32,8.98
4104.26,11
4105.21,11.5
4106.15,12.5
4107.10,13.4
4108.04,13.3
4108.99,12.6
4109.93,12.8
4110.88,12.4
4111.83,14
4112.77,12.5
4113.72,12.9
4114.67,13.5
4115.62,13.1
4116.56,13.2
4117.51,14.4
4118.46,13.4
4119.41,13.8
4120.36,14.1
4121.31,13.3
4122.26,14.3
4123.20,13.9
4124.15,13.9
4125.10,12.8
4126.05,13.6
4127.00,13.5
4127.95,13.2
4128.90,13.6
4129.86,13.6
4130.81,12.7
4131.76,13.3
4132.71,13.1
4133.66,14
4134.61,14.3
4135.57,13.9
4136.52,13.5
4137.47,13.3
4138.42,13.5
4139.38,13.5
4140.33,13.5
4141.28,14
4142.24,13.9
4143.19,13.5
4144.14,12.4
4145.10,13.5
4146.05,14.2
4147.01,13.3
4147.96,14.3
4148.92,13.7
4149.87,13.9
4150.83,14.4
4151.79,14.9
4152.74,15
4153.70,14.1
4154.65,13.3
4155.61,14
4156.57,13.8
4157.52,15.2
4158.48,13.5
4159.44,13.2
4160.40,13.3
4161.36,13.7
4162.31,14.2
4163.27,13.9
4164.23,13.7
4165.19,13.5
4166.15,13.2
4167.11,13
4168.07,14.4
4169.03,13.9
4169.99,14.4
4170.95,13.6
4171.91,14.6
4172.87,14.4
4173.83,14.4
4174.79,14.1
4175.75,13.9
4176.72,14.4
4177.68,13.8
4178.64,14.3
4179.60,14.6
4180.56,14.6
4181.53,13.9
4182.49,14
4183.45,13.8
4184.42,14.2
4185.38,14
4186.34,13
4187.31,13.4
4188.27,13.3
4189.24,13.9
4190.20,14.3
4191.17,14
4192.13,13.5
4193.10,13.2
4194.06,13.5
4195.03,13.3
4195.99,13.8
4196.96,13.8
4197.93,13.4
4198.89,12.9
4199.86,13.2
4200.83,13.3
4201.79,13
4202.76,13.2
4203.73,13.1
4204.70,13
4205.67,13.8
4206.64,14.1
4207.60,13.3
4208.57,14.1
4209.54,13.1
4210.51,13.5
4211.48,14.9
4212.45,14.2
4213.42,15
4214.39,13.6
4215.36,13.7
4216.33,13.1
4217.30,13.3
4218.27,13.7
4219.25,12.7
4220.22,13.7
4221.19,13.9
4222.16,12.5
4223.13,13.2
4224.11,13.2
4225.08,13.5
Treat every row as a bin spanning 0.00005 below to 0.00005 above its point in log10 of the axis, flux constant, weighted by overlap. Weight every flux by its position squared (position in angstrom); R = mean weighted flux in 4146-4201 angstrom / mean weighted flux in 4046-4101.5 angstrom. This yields 1.1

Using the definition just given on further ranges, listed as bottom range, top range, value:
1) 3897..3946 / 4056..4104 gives 1.10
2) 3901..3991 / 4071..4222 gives 1.19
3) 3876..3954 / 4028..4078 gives 1.17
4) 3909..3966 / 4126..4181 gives 1.21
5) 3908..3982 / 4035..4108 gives 1.14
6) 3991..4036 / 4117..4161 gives 1.06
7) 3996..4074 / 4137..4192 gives 1.08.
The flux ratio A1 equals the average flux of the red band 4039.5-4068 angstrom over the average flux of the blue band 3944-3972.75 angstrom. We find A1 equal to 1.16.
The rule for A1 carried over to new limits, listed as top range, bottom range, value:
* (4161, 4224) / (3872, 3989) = 1.11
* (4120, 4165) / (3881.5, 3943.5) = 1.12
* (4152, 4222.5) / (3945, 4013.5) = 1.07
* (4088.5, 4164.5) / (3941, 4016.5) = 1.01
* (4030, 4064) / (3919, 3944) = 1.15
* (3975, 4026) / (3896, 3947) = 1.08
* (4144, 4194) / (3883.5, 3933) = 1.11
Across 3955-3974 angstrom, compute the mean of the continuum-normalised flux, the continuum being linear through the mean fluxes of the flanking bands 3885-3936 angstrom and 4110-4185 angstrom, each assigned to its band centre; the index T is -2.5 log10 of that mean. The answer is 0.161 mag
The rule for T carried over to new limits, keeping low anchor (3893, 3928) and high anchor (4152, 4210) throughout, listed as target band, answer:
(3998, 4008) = -0.055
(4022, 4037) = 0.012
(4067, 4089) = 0.012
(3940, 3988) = 0.088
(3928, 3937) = 0.362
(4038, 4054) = -0.014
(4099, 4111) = 0.233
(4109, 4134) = 0.022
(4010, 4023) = -0.029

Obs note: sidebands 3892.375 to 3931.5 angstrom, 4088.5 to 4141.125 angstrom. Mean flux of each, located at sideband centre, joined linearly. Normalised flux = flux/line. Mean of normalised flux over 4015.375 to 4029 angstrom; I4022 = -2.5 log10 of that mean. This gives -0.04 mag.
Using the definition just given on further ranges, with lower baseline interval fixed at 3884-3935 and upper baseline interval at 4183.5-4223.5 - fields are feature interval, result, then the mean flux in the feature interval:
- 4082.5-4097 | -0.008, 13.1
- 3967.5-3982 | 0.180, 10.6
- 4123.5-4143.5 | -0.024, 13.5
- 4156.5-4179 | -0.043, 13.9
